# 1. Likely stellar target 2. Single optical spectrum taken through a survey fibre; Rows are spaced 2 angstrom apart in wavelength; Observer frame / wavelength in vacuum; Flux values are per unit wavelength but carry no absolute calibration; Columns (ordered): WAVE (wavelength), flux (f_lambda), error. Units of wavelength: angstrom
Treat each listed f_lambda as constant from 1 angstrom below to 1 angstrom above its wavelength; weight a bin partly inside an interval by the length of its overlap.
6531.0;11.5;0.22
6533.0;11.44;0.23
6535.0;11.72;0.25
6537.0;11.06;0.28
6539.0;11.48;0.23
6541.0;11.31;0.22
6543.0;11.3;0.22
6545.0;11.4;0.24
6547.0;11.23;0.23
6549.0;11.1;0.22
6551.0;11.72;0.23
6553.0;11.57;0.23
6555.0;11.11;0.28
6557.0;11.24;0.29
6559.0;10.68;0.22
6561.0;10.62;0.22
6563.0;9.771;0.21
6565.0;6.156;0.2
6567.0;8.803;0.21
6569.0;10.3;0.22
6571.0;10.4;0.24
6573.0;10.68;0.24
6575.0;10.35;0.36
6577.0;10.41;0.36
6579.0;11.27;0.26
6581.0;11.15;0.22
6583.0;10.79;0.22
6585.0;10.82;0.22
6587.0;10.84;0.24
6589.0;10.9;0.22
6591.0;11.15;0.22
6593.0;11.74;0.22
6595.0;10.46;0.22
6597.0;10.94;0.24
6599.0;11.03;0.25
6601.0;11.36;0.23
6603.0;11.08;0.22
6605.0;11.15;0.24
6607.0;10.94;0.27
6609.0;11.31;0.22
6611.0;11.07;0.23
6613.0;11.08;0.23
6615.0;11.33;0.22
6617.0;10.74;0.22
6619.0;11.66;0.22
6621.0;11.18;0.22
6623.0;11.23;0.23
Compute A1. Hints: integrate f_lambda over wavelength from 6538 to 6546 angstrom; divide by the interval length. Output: 11.4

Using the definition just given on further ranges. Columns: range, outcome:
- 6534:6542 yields 11.4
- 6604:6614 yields 11.1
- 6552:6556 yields 11.3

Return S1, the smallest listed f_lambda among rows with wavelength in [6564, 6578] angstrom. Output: 6.156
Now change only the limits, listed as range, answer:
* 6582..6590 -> 10.79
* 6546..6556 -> 11.1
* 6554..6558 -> 11.11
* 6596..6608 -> 10.94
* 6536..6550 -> 11.06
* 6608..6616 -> 11.07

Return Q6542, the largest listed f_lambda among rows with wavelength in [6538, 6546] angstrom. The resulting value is 11.48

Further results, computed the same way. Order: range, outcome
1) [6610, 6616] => 11.33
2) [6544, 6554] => 11.72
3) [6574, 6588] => 11.27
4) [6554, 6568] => 11.24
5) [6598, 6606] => 11.36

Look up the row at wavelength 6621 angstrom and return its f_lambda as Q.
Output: 11.18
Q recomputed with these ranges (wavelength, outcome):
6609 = 11.31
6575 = 10.35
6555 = 11.11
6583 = 10.79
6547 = 11.23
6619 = 11.66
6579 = 11.27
